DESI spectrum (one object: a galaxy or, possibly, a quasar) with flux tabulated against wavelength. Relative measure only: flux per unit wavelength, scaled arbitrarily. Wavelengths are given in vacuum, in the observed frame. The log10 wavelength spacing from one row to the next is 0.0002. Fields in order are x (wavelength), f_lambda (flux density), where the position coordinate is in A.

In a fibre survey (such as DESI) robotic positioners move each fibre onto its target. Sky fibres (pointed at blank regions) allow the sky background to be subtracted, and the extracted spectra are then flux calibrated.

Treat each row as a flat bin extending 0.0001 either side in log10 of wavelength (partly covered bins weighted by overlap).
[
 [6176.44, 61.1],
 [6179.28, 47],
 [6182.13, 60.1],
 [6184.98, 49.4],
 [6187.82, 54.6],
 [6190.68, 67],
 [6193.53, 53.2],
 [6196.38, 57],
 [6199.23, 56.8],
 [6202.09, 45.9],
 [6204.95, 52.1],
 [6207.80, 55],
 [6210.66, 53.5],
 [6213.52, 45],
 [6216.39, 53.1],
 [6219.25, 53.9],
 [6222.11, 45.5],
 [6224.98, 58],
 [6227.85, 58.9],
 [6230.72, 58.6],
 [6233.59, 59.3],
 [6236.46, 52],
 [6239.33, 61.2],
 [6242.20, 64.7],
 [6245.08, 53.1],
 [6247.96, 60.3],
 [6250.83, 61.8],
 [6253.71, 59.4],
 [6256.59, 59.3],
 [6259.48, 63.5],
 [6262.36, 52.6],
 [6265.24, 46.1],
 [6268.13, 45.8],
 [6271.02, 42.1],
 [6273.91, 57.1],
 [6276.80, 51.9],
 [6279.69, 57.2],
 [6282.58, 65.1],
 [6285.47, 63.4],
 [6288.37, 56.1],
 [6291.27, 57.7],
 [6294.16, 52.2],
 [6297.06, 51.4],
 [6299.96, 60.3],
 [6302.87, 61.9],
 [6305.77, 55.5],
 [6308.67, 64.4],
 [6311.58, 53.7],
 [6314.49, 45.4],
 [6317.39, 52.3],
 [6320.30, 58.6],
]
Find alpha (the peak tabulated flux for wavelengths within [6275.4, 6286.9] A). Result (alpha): 65.1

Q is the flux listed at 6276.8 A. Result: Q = 51.9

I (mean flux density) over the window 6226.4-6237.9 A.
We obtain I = 57.2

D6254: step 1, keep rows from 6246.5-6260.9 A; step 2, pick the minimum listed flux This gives 59.3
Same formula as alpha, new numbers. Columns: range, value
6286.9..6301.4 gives 60.3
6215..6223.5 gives 53.9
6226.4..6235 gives 59.3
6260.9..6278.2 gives 57.1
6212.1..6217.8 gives 53.1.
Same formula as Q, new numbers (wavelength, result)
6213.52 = 45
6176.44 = 61.1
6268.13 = 45.8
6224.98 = 58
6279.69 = 57.2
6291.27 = 57.7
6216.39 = 53.1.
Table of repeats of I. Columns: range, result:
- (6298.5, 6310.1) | 60.5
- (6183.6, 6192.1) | 57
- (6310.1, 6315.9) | 49.6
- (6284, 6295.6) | 57.4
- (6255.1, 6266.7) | 55.4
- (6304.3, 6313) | 57.9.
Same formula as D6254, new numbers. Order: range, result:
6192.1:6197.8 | 53.2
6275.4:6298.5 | 51.4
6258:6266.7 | 46.1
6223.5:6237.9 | 52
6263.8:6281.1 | 42.1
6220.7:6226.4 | 45.5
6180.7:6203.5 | 45.9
